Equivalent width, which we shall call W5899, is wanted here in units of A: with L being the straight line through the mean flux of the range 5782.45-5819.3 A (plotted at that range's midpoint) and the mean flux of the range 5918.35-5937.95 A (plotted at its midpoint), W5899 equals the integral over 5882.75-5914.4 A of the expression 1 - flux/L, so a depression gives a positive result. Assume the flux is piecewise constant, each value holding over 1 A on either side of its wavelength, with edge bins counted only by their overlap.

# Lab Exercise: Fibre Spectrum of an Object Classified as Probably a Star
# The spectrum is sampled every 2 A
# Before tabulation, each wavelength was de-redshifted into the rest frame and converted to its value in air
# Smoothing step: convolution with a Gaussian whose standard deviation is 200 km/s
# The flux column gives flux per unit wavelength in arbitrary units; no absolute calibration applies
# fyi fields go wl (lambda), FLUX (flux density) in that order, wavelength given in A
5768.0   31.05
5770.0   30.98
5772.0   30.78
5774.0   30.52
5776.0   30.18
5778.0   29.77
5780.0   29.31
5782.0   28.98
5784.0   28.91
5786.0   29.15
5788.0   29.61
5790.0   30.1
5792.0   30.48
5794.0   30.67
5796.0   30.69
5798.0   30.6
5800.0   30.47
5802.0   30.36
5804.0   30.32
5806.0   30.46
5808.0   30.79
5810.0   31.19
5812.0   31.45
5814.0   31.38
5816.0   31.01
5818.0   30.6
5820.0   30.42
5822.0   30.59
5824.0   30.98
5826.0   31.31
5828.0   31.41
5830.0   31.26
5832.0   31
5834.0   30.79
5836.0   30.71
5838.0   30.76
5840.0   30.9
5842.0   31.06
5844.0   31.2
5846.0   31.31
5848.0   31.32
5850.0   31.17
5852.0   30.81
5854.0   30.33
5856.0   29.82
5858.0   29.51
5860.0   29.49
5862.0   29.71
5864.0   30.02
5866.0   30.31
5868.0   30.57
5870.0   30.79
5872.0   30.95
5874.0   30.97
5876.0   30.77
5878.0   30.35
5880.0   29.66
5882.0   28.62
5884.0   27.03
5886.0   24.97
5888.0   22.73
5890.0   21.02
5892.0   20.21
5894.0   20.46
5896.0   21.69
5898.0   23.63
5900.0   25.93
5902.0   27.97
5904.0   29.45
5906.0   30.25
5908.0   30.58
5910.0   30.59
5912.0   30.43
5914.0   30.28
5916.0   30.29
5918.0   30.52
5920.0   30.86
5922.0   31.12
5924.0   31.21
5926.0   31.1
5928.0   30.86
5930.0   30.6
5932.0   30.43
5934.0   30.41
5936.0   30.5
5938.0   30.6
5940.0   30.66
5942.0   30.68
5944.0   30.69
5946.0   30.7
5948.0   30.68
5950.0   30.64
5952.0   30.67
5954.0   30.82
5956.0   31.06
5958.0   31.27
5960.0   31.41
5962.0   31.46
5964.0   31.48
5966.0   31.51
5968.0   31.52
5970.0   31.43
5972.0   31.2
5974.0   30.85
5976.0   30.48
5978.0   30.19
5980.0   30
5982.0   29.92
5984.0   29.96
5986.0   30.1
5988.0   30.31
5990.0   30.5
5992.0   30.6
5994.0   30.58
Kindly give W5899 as 4.8 A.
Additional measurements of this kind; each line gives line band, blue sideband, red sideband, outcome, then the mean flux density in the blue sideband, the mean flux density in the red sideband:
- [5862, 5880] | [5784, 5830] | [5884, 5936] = -1.0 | 30.6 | 27.9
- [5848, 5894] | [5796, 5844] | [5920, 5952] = 3.4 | 30.9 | 30.7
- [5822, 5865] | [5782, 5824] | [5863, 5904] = -3.0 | 30.4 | 27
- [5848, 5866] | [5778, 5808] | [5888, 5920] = -1.3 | 30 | 26.9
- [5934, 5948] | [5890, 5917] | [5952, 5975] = -0.5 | 26.8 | 31.2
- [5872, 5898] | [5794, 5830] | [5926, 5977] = 4.2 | 30.8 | 30.9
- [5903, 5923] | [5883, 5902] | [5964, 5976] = -3.9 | 23.3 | 31.2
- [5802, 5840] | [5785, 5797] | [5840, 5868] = -0.8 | 30.1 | 30.5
